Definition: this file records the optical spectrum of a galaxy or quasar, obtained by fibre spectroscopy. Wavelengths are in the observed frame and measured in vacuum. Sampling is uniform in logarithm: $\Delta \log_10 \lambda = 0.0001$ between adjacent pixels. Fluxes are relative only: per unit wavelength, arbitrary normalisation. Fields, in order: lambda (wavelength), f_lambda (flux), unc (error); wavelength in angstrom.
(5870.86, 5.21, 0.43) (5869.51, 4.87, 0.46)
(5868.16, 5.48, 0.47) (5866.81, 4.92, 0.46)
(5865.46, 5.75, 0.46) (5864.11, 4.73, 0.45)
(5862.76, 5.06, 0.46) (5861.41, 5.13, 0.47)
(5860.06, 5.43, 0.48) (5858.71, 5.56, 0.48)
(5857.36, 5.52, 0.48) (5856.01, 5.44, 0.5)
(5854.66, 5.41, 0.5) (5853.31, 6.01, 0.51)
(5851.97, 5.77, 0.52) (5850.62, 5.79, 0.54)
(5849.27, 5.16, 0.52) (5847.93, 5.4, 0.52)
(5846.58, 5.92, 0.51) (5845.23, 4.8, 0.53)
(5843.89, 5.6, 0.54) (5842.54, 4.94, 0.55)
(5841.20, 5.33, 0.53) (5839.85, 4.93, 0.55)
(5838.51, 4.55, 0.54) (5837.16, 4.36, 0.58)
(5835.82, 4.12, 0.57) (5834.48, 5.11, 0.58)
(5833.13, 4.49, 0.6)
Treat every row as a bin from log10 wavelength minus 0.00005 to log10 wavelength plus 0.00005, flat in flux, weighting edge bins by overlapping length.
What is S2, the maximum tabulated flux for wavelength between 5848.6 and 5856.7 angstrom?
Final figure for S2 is 6.01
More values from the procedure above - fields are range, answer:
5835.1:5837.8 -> 4.36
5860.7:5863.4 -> 5.13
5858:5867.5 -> 5.75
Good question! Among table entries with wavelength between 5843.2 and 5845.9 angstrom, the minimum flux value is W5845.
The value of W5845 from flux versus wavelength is 4.8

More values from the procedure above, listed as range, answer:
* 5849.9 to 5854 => 5.77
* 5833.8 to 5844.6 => 4.12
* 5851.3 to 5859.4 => 5.41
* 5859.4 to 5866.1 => 4.73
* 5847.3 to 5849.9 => 5.16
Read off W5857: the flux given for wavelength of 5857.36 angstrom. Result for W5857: 5.52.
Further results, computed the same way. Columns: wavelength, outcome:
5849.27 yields 5.16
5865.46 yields 5.75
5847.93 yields 5.4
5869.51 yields 4.87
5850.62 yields 5.79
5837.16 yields 4.36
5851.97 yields 5.77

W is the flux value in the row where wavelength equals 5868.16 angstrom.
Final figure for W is 5.48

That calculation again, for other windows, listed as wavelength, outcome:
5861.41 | 5.13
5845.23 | 4.8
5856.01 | 5.44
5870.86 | 5.21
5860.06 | 5.43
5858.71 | 5.56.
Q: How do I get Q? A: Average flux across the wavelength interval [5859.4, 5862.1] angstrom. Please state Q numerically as 5.28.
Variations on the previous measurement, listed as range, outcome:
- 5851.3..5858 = 5.63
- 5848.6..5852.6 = 5.57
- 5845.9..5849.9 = 5.5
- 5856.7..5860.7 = 5.5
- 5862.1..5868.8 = 5.19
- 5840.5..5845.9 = 5.17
